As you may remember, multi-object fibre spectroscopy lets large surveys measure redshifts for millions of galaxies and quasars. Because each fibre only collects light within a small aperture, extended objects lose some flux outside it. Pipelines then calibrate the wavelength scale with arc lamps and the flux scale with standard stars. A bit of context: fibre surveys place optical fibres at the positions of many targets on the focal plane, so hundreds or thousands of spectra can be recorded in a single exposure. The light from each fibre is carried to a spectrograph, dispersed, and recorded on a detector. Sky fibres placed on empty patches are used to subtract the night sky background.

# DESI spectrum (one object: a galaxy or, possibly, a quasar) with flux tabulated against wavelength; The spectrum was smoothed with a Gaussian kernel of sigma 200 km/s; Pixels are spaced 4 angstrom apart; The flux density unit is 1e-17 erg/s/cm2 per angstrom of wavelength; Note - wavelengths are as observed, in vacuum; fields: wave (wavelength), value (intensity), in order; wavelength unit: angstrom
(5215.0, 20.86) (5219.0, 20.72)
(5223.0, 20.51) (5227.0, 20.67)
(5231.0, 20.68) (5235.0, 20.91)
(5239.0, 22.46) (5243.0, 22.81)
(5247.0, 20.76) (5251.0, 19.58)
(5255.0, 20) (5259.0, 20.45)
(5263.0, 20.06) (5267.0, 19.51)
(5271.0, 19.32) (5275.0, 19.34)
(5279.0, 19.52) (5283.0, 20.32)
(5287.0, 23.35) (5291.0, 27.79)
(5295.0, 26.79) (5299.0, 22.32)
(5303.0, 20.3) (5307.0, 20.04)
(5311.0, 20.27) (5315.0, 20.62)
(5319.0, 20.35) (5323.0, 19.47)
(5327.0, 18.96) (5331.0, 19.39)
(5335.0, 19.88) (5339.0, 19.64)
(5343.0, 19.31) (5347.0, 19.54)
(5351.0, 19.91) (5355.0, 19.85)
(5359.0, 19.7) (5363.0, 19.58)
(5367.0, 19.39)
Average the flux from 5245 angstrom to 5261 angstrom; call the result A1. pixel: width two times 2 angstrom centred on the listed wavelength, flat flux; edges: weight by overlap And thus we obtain 20.2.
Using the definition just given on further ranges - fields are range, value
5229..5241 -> 21.4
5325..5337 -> 19.4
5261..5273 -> 19.6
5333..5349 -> 19.6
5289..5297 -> 27.3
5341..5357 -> 19.7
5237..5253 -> 21.4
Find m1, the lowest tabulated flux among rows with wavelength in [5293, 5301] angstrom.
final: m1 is 22.32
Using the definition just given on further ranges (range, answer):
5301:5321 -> 20.04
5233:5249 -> 20.76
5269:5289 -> 19.32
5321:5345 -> 18.96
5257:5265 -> 20.06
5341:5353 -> 19.31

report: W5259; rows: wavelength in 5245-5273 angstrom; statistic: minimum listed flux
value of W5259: 19.32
